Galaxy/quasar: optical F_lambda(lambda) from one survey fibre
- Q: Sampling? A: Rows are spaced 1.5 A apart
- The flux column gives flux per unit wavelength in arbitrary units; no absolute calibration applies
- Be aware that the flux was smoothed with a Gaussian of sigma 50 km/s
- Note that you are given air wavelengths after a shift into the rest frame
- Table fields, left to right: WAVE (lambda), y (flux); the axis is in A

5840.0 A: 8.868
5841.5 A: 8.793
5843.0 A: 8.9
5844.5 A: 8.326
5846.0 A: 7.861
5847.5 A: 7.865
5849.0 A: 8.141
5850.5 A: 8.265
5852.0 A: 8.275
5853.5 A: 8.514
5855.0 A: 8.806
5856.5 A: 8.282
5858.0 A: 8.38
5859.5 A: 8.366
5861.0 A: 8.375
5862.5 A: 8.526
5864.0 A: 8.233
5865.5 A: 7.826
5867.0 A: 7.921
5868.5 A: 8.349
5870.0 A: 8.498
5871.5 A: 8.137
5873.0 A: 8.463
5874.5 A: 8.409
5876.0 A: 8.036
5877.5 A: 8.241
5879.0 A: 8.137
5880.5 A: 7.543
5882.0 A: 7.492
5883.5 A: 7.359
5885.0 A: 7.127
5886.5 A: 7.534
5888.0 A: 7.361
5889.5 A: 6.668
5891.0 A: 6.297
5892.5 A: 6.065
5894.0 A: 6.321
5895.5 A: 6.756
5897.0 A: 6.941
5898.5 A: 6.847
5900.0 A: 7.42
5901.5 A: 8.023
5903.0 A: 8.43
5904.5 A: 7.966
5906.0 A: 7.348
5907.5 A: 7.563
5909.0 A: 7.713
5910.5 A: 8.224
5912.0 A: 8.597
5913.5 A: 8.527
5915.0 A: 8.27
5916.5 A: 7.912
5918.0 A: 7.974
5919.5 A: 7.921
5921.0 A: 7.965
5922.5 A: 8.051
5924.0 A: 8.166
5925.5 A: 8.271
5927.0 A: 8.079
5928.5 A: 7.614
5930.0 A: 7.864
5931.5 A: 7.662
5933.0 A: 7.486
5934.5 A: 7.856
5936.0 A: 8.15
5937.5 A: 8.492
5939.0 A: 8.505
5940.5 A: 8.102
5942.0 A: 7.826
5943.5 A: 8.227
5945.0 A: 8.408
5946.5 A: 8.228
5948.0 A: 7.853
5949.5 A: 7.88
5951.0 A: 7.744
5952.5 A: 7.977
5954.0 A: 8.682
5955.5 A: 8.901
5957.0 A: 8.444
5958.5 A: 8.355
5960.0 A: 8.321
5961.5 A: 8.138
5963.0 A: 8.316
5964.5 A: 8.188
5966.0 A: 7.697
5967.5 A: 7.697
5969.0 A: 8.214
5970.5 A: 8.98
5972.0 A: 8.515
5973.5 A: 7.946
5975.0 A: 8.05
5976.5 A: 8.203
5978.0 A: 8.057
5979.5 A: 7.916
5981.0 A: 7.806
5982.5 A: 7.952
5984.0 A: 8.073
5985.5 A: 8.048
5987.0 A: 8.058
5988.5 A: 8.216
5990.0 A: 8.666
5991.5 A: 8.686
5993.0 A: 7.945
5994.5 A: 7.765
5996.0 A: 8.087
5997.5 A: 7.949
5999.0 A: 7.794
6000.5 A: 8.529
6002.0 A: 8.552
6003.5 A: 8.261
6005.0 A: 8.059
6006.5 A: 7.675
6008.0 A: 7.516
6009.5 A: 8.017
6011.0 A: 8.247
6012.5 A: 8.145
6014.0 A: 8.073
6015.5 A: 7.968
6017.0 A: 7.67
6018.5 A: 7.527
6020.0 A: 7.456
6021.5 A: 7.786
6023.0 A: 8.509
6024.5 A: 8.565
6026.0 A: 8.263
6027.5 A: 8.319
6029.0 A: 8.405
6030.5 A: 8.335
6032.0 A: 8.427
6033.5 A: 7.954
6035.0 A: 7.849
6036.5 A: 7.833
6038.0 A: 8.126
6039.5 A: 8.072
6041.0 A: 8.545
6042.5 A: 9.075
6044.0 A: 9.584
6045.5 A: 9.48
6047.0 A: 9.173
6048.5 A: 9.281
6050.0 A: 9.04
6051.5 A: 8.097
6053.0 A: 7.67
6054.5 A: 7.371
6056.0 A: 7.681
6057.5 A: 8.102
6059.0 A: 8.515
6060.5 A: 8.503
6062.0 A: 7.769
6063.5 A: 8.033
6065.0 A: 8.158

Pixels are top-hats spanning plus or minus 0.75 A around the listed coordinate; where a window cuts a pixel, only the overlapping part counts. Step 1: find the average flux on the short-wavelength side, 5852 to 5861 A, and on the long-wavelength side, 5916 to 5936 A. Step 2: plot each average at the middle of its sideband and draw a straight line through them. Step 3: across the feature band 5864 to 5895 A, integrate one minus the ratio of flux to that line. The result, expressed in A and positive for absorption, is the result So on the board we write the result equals 2.54 A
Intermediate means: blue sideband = 8.45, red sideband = 7.92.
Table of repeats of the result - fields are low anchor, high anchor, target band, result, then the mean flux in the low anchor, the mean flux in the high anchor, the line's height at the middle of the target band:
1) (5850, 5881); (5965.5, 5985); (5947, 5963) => -0.2 A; 8.27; 8.09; 8.12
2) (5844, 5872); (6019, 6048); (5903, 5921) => 0.6 A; 8.26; 8.41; 8.31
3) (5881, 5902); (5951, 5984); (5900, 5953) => -3.3 A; 7.01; 8.19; 7.55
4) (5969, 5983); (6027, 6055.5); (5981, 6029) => 1.2 A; 8.17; 8.45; 8.29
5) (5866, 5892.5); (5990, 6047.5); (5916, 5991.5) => -1.4 A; 7.69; 8.22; 7.97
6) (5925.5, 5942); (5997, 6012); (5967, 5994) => -0.4 A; 7.99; 8.06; 8.04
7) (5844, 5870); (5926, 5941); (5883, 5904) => 2.7 A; 8.26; 7.98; 8.13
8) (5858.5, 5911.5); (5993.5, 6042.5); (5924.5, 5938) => -0.2 A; 7.68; 8.09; 7.82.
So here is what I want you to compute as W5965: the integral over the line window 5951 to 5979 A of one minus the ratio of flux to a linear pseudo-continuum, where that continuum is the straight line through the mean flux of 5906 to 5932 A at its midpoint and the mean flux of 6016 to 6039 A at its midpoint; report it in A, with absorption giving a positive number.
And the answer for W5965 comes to -0.7 A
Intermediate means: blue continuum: 8.01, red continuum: 8.07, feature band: 8.24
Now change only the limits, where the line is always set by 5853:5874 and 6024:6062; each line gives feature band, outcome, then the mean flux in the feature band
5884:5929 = 4.1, 7.6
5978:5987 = 0.4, 7.98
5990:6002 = 0.3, 8.17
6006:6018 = 0.7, 7.91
